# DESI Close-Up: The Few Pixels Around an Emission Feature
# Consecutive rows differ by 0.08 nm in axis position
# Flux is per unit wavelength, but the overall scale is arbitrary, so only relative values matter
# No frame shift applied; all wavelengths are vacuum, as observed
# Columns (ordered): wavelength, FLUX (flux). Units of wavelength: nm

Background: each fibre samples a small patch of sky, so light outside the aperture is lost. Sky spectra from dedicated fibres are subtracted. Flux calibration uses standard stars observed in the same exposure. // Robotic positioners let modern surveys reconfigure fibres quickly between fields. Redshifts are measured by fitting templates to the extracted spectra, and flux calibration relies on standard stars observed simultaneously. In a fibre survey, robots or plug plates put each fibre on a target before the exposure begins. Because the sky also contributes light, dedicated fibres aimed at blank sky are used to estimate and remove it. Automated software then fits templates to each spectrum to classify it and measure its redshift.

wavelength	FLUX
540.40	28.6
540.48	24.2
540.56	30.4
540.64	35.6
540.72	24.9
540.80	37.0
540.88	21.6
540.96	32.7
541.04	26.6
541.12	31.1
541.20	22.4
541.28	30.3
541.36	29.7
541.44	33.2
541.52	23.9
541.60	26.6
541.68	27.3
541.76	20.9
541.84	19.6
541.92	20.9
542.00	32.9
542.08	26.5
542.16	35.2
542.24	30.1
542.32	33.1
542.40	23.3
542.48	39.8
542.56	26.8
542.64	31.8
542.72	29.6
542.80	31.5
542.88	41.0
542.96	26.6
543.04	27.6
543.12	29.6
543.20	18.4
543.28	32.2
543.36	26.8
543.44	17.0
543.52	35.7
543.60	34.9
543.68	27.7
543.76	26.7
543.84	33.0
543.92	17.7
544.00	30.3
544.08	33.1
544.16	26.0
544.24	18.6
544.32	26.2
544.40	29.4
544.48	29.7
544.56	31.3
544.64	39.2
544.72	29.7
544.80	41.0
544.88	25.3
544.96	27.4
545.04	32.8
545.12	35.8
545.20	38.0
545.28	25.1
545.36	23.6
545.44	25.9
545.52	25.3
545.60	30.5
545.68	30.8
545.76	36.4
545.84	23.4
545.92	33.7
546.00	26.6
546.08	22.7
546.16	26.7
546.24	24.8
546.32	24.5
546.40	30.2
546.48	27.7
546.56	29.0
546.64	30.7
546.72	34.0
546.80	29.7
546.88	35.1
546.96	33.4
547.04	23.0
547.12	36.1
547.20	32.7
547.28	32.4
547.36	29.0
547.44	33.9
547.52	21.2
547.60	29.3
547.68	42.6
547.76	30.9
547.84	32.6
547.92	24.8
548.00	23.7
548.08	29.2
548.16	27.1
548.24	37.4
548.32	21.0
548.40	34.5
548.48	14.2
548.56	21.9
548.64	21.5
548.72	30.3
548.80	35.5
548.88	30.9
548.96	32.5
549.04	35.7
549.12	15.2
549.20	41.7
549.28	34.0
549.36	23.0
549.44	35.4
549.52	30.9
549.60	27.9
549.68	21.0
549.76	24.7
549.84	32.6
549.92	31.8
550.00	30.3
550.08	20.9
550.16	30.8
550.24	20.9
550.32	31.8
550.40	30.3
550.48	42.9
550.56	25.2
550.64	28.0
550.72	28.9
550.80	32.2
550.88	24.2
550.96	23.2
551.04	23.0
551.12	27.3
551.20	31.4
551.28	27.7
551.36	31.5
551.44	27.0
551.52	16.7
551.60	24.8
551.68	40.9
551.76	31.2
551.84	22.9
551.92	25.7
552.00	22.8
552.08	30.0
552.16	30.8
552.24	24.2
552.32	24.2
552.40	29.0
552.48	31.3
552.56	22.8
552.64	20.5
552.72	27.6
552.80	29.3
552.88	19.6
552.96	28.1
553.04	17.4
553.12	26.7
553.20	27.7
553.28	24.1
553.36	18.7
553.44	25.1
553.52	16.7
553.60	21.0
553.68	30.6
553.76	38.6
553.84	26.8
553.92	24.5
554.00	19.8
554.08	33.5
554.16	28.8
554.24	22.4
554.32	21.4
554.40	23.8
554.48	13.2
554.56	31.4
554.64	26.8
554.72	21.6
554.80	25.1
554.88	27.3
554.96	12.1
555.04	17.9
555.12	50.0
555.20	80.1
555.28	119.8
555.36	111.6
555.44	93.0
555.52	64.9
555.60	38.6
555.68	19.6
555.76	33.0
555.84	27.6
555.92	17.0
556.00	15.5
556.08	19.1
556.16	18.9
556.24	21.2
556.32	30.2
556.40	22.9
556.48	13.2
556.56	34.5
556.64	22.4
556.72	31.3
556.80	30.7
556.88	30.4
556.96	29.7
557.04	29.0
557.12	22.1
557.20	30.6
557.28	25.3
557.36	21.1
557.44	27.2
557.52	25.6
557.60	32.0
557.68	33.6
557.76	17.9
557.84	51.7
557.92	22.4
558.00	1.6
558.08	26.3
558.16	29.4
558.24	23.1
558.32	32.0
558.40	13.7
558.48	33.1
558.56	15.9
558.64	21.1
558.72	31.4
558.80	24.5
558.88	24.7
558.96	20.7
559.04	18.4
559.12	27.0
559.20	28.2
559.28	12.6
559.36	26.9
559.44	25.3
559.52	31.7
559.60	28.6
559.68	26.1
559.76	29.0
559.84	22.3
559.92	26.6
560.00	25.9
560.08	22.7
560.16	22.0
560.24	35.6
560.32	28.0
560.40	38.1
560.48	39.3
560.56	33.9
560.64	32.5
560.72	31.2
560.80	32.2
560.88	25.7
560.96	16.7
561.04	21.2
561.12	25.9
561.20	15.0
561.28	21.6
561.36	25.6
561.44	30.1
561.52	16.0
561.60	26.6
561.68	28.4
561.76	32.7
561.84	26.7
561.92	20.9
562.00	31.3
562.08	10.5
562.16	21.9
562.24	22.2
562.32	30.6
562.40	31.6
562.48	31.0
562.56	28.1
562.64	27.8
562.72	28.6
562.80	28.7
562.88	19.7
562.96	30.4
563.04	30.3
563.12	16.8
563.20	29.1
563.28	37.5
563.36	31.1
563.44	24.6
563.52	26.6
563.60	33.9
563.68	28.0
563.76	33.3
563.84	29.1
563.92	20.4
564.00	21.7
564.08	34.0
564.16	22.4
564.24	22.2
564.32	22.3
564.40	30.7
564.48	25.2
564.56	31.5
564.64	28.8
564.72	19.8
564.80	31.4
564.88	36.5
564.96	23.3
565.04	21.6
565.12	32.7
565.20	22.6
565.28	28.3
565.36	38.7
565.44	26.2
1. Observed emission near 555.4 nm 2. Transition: H-beta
